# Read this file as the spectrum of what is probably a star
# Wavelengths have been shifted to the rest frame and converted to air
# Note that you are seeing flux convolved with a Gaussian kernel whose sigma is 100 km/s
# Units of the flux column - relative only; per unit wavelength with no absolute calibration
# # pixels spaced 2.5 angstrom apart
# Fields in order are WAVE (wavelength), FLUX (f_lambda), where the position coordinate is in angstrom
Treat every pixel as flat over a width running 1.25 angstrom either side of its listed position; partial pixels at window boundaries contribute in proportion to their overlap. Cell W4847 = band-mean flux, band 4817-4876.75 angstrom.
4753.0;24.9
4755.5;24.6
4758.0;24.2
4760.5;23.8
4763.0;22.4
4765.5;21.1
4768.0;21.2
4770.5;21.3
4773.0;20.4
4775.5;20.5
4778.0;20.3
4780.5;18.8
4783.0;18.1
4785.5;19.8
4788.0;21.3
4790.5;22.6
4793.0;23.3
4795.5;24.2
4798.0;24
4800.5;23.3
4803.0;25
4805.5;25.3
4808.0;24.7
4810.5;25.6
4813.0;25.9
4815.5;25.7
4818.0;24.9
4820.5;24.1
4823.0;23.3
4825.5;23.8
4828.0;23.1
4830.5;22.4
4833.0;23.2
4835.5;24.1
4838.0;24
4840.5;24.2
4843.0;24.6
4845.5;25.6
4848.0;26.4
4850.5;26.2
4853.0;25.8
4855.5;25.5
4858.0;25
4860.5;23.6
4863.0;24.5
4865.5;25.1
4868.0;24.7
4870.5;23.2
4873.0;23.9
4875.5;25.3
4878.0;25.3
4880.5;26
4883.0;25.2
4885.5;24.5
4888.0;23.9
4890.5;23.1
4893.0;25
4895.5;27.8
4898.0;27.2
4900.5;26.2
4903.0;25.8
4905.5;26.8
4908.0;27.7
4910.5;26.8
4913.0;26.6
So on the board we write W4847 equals 24.4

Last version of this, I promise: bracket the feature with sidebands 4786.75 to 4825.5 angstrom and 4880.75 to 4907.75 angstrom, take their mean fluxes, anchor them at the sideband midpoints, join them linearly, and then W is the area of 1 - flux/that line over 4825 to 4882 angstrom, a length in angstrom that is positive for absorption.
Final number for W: 0.9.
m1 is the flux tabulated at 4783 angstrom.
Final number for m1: 18.1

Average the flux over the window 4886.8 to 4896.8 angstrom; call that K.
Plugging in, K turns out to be 25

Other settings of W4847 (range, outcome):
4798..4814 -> 24.9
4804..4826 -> 24.8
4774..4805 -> 21.8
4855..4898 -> 24.9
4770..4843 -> 23.1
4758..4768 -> 22.5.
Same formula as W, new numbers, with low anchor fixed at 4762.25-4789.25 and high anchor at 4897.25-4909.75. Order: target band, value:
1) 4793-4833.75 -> -3.7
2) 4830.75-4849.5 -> -0.7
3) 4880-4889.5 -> 0.4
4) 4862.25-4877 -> 0.3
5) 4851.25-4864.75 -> -0.3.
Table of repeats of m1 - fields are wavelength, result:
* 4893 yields 25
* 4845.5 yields 25.6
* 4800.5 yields 23.3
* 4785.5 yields 19.8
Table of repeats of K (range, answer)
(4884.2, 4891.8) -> 23.9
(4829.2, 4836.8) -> 23.2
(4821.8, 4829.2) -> 23.4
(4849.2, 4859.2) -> 25.6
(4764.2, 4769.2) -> 21.2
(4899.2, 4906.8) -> 26.3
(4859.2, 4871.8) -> 24.2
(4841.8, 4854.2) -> 25.7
